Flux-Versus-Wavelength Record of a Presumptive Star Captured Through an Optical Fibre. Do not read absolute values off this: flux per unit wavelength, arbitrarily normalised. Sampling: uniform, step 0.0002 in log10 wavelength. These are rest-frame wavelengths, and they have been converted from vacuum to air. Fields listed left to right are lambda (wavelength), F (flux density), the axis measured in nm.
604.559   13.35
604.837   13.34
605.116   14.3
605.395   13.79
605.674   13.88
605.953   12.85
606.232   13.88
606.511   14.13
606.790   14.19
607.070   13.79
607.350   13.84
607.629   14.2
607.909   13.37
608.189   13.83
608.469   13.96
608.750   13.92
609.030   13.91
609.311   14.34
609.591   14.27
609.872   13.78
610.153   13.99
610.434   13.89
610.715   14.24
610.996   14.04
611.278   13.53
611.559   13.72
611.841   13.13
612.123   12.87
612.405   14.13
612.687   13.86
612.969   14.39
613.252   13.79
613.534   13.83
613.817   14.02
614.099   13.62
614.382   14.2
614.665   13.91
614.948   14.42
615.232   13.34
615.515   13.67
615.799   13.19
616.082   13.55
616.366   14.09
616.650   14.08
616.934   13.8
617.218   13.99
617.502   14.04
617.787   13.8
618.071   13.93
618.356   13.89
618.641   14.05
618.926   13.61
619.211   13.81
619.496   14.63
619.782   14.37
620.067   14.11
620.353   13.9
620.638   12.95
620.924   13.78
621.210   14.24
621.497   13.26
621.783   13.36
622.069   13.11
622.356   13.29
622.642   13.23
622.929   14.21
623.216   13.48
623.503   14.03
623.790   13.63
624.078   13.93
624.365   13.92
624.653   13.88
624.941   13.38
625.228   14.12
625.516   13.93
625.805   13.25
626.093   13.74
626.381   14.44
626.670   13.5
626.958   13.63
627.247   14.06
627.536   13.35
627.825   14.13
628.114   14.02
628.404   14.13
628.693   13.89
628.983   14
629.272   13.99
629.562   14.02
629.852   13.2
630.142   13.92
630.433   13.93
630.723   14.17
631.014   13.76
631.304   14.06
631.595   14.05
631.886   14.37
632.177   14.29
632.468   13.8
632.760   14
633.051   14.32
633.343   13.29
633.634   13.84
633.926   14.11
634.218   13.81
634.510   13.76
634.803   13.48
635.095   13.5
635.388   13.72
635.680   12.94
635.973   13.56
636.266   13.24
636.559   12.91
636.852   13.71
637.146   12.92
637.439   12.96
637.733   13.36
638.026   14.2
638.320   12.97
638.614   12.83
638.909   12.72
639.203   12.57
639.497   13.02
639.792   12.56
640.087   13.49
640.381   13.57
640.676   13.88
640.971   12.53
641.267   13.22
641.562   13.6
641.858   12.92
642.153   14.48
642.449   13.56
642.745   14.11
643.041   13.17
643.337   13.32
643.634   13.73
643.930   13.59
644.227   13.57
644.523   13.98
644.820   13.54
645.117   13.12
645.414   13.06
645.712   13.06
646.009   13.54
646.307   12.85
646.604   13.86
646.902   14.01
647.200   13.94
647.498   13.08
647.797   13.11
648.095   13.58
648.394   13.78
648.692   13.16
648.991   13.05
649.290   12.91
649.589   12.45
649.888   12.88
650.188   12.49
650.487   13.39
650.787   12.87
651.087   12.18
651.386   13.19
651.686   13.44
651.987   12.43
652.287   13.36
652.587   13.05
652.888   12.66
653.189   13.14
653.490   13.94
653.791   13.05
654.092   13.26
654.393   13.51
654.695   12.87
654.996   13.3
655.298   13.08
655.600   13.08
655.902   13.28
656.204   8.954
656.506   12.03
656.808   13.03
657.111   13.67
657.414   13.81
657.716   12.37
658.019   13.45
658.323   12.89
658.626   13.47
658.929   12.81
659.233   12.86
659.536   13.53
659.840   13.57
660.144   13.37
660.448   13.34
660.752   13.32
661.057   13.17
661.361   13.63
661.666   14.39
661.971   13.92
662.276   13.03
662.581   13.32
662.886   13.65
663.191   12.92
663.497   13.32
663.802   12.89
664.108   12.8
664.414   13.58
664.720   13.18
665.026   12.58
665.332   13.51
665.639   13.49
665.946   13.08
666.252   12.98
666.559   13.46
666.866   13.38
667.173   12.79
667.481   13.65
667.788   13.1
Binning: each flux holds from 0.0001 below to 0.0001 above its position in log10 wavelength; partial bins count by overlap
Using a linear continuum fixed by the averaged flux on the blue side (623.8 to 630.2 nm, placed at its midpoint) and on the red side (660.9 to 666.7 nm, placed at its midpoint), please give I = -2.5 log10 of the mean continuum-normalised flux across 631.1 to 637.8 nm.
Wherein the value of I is 0.01 mag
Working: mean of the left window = 13.8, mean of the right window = 13.3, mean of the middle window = 13.7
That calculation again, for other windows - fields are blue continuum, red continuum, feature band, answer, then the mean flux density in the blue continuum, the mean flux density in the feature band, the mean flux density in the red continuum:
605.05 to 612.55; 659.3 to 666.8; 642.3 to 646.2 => 0.00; 13.8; 13.5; 13.3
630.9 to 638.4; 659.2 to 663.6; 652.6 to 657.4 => 0.05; 13.7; 12.9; 13.4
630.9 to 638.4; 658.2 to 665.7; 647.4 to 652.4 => 0.04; 13.7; 13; 13.3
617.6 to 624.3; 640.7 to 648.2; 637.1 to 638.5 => 0.02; 13.8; 13.3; 13.5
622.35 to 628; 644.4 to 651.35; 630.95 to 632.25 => -0.04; 13.8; 14.1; 13.2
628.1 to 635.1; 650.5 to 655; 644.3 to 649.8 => 0.00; 13.9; 13.3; 13.1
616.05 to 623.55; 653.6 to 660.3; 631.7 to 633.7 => -0.04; 13.8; 14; 13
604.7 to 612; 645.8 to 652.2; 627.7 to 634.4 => -0.04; 13.8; 14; 13.2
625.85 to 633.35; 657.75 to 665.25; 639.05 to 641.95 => 0.05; 13.9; 13.1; 13.3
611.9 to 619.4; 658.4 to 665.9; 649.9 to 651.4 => 0.05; 13.8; 12.8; 13.3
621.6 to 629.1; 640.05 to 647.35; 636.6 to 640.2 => 0.04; 13.8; 13.1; 13.5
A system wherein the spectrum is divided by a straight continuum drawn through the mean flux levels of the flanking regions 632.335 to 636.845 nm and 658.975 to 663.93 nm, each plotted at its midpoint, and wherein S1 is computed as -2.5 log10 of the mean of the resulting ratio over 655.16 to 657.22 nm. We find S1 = 0.08 mag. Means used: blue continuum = 13.6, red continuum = 13.4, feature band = 12.4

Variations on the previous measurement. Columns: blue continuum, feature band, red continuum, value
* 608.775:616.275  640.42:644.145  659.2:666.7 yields 0.00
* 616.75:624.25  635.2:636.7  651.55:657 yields 0.01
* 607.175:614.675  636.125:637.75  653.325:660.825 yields 0.02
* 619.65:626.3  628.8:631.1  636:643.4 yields -0.03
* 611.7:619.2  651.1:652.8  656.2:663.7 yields 0.02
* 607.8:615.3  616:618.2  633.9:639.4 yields -0.01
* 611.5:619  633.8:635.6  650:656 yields -0.02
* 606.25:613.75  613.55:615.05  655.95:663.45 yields -0.02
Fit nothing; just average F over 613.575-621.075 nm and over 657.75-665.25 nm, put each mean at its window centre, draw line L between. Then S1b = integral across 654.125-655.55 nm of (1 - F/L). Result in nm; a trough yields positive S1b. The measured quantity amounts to 0.02 nm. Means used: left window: 13.9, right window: 13.3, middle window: 13.2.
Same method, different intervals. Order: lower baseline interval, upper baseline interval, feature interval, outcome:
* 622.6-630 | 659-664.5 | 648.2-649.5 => 0.03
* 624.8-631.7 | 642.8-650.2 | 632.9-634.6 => -0.02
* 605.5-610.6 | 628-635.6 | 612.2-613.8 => -0.01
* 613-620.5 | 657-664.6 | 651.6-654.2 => 0.06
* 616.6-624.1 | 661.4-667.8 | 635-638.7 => 0.08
